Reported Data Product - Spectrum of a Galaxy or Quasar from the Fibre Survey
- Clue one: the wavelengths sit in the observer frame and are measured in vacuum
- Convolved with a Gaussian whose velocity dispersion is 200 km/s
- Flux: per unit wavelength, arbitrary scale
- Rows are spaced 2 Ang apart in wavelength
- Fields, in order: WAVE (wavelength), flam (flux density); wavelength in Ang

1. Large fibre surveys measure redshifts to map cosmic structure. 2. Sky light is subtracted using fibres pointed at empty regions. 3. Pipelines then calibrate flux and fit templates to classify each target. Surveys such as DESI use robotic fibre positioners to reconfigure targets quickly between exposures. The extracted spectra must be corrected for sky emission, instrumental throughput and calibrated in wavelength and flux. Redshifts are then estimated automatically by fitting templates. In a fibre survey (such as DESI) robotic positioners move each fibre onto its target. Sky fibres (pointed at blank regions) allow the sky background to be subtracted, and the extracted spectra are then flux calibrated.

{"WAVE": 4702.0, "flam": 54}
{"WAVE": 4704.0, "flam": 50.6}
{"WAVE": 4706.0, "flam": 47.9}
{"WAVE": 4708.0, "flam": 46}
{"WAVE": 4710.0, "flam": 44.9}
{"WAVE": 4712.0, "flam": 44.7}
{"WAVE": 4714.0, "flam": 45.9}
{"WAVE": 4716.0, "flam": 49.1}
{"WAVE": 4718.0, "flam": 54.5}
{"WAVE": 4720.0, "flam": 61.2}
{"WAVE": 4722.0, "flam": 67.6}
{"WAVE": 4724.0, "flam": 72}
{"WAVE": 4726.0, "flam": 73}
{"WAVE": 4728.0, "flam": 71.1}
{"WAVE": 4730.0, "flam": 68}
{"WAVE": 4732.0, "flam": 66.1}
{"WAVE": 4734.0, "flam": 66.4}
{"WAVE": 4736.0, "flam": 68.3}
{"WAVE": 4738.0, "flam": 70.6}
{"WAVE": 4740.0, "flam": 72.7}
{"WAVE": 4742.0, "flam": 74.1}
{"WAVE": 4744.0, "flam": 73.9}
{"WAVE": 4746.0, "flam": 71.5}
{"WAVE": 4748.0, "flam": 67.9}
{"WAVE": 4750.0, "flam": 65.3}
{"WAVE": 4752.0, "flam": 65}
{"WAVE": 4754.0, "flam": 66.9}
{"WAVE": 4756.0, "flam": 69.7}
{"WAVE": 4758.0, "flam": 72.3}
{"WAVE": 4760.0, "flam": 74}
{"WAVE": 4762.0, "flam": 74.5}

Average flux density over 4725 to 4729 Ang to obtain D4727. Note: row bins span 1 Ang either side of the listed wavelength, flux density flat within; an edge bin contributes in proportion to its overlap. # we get 72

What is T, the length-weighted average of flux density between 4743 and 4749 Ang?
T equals 71.1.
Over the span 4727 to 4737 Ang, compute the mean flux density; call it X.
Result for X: 68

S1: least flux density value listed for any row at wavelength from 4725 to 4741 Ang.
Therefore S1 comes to 66.1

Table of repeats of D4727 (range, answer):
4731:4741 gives 68.8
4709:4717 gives 46.1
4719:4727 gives 68.5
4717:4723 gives 61.1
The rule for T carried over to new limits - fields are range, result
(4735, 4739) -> 69.4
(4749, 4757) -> 66.7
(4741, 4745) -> 74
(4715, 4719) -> 51.8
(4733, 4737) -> 67.3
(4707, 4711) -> 45.5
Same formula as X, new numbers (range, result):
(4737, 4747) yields 72.6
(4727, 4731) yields 69.5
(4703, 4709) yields 48.2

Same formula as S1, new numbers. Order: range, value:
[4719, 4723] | 61.2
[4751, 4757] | 65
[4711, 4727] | 44.7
